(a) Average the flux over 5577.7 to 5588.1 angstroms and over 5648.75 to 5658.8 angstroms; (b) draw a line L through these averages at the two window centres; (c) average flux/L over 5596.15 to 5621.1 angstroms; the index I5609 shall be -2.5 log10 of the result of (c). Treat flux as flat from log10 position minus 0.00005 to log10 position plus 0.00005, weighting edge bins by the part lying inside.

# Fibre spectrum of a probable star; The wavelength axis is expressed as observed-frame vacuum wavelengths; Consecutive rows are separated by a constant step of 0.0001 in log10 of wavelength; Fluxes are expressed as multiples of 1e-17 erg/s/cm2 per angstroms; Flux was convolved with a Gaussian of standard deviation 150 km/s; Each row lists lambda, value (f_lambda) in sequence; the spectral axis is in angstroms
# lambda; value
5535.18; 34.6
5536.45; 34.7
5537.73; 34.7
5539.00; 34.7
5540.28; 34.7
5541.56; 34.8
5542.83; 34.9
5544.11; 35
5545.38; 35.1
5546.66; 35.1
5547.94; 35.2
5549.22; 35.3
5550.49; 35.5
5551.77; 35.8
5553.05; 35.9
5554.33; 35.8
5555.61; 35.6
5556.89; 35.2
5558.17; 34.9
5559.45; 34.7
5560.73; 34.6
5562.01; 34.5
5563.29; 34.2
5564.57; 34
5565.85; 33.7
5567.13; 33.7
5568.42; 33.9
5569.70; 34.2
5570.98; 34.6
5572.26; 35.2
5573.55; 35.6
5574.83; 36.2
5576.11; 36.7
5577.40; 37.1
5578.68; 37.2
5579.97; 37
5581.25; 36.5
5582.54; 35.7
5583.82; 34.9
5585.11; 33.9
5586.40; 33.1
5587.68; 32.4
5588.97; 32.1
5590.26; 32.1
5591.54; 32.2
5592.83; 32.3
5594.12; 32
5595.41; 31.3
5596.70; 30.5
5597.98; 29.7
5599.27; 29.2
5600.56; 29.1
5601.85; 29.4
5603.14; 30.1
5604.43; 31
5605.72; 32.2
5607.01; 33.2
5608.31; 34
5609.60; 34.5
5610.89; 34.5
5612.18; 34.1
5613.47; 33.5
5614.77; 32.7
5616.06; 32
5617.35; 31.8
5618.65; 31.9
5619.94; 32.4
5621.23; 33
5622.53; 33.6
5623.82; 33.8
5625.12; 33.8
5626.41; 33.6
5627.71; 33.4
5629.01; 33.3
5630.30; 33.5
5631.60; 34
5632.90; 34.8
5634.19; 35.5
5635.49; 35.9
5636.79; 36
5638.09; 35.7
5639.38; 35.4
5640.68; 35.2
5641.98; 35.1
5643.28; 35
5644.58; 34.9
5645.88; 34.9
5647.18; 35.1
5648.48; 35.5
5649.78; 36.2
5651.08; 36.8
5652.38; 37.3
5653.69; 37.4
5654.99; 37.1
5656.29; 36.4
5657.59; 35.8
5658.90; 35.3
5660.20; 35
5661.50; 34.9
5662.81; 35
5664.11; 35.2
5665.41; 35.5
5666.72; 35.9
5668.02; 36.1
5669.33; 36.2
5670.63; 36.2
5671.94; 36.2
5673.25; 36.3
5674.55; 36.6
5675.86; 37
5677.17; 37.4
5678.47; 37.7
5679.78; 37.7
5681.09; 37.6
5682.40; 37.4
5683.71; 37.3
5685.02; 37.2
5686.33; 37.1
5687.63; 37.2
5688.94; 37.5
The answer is 0.12 mag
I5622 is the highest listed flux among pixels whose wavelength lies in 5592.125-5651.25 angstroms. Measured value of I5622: 36.8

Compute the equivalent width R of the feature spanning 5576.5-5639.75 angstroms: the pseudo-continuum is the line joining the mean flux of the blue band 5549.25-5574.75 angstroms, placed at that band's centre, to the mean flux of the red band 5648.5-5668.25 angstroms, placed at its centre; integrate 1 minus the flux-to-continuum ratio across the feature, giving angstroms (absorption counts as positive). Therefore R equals 3.8 angstroms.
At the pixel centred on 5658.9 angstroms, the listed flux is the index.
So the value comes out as 35.3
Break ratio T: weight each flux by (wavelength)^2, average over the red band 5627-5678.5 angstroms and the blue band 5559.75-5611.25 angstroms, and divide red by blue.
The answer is 1.09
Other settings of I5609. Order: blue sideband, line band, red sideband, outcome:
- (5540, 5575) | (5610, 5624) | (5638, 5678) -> 0.08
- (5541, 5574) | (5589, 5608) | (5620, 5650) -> 0.12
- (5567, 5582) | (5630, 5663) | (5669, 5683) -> 0.03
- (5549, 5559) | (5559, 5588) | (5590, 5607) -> -0.05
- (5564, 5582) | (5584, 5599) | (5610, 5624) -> 0.08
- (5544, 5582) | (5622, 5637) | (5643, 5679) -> 0.05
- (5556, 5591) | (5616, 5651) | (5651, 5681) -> 0.04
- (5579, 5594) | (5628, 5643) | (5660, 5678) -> 0.01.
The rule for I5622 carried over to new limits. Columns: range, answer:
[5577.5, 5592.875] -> 37.2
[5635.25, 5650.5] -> 36.2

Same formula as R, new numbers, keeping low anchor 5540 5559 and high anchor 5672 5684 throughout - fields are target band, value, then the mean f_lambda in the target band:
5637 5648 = 0.4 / 35.2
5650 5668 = 0.4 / 36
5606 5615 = 0.6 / 33.7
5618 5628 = 0.9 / 33.2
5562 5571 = 0.4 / 34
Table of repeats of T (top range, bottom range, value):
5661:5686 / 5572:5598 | 1.11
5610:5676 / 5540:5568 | 1.03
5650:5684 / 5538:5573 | 1.09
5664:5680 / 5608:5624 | 1.12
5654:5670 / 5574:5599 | 1.09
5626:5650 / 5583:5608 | 1.12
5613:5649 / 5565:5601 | 1.03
